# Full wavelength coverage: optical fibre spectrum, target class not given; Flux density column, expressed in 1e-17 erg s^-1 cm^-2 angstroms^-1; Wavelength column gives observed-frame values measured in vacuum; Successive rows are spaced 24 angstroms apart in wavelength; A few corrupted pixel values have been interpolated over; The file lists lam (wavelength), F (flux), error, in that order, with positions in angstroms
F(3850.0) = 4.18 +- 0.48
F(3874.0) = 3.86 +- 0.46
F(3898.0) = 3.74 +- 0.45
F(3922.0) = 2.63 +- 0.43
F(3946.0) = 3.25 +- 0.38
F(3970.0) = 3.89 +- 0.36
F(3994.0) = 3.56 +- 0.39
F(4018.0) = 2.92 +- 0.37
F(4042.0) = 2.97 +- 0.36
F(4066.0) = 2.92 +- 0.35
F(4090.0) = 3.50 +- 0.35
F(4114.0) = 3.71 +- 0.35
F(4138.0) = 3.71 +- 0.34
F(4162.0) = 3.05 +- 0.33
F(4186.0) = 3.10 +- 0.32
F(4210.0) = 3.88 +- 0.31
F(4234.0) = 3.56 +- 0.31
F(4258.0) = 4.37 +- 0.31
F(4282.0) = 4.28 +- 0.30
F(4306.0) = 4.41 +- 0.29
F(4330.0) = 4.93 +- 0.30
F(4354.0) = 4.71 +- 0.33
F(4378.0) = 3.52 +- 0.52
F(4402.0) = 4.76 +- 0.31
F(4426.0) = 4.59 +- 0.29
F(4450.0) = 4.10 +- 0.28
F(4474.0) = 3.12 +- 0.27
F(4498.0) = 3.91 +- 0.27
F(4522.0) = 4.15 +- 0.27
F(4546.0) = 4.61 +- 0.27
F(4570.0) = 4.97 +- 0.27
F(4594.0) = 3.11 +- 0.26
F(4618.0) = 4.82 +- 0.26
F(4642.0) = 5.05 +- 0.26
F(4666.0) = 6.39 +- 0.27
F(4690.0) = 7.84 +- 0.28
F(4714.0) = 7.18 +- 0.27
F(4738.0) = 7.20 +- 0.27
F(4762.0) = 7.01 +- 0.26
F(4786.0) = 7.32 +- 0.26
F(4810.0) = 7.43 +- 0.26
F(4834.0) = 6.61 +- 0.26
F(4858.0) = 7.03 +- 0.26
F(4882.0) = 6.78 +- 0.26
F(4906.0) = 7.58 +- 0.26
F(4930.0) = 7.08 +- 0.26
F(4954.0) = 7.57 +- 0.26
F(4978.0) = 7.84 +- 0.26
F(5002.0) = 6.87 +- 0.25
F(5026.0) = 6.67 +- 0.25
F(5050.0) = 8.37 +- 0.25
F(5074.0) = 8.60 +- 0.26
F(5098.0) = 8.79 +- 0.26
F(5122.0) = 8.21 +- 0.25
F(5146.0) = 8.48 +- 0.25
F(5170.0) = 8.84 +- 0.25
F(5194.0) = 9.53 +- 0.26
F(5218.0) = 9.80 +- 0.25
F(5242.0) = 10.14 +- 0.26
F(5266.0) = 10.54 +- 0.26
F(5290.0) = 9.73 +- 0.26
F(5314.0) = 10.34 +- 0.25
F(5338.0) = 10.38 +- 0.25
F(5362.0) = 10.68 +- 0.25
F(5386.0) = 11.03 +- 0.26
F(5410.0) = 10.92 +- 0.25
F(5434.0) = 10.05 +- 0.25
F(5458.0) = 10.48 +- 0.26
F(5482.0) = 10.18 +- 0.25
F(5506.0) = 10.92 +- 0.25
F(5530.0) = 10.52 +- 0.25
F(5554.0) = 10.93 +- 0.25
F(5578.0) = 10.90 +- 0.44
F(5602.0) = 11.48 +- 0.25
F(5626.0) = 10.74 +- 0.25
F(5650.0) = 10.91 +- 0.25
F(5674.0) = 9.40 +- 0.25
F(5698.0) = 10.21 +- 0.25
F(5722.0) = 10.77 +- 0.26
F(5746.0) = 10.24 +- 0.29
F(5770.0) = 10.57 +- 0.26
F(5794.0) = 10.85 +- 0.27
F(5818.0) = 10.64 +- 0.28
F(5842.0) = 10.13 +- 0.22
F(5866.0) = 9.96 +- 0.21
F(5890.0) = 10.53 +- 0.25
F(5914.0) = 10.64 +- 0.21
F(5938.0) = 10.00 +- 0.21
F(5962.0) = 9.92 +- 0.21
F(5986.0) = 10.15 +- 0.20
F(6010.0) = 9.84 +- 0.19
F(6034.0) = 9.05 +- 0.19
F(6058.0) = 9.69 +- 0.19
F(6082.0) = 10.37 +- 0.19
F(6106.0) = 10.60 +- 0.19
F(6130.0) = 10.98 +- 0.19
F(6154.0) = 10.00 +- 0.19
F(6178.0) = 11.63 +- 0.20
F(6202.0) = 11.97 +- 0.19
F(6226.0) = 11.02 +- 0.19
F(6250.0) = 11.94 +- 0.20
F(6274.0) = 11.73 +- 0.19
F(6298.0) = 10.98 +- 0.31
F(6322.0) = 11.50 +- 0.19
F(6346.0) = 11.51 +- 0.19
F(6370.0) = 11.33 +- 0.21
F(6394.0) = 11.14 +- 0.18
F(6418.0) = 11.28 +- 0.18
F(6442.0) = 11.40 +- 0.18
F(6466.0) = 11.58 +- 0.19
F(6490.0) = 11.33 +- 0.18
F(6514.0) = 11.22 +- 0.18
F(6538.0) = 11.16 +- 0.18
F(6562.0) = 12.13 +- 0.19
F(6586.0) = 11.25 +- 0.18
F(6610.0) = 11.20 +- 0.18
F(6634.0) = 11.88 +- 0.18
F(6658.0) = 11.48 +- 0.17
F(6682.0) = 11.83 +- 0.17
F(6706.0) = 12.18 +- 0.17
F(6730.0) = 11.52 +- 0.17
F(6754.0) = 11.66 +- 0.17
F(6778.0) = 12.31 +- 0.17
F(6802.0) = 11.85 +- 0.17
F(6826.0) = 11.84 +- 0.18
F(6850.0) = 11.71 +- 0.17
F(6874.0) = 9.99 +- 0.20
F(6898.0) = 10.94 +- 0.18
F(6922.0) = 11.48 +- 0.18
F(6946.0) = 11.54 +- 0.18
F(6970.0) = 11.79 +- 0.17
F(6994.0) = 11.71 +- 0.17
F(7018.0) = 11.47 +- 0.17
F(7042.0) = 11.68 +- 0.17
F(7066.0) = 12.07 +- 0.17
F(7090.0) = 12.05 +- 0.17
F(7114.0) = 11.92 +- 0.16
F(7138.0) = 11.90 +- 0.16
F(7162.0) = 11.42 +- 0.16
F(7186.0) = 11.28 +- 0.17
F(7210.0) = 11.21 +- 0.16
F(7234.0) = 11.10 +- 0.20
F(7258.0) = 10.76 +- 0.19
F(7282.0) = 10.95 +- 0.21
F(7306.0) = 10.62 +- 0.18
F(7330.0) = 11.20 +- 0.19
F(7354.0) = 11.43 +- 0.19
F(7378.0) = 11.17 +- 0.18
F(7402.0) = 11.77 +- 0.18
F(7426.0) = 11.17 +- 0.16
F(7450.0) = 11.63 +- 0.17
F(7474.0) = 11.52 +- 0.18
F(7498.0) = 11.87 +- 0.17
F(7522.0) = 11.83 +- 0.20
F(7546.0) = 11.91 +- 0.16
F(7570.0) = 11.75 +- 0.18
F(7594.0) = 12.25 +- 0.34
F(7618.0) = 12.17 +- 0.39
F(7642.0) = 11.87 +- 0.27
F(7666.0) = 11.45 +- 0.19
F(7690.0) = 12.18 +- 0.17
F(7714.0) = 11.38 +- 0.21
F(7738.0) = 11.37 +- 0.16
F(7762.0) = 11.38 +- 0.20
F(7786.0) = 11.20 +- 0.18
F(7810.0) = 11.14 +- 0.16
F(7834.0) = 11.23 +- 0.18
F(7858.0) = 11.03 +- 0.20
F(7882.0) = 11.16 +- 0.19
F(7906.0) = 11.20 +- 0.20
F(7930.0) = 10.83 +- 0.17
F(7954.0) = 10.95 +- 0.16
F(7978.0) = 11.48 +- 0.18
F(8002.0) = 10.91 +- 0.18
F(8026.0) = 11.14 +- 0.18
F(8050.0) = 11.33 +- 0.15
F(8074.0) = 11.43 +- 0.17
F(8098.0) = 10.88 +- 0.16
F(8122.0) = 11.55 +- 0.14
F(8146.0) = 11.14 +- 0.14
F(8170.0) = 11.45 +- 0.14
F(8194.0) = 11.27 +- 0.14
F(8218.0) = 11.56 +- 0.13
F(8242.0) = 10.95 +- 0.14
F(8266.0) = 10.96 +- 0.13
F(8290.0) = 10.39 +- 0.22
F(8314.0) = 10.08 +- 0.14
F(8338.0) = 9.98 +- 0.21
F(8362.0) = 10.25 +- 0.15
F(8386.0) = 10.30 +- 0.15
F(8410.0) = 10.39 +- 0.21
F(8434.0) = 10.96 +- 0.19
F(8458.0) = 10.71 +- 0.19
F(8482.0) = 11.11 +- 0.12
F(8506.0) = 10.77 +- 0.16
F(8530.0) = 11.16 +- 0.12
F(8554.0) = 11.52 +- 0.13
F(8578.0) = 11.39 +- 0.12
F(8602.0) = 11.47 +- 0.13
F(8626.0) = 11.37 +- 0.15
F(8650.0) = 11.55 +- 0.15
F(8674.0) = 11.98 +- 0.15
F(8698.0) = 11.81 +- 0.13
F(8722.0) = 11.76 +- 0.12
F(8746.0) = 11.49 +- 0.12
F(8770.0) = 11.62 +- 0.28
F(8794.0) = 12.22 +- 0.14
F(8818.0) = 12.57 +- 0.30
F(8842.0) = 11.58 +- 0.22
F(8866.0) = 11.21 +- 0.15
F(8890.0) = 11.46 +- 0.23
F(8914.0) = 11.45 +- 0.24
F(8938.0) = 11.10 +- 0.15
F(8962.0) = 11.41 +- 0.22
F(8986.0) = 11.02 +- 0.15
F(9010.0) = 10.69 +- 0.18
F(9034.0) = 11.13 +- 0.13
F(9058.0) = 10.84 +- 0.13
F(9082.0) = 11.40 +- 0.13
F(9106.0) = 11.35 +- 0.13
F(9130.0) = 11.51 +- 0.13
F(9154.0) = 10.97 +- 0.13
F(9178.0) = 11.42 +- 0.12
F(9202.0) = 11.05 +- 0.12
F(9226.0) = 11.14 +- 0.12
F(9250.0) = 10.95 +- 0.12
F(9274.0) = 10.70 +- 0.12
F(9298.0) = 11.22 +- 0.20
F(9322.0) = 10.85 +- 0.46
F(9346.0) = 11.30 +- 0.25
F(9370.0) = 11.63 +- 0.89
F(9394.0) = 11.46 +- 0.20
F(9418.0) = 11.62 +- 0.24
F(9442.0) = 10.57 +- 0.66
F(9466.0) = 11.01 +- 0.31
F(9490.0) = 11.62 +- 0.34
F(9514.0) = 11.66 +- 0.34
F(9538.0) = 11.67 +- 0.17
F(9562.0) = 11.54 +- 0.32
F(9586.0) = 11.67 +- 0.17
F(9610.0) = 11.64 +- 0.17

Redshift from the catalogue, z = 0.167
